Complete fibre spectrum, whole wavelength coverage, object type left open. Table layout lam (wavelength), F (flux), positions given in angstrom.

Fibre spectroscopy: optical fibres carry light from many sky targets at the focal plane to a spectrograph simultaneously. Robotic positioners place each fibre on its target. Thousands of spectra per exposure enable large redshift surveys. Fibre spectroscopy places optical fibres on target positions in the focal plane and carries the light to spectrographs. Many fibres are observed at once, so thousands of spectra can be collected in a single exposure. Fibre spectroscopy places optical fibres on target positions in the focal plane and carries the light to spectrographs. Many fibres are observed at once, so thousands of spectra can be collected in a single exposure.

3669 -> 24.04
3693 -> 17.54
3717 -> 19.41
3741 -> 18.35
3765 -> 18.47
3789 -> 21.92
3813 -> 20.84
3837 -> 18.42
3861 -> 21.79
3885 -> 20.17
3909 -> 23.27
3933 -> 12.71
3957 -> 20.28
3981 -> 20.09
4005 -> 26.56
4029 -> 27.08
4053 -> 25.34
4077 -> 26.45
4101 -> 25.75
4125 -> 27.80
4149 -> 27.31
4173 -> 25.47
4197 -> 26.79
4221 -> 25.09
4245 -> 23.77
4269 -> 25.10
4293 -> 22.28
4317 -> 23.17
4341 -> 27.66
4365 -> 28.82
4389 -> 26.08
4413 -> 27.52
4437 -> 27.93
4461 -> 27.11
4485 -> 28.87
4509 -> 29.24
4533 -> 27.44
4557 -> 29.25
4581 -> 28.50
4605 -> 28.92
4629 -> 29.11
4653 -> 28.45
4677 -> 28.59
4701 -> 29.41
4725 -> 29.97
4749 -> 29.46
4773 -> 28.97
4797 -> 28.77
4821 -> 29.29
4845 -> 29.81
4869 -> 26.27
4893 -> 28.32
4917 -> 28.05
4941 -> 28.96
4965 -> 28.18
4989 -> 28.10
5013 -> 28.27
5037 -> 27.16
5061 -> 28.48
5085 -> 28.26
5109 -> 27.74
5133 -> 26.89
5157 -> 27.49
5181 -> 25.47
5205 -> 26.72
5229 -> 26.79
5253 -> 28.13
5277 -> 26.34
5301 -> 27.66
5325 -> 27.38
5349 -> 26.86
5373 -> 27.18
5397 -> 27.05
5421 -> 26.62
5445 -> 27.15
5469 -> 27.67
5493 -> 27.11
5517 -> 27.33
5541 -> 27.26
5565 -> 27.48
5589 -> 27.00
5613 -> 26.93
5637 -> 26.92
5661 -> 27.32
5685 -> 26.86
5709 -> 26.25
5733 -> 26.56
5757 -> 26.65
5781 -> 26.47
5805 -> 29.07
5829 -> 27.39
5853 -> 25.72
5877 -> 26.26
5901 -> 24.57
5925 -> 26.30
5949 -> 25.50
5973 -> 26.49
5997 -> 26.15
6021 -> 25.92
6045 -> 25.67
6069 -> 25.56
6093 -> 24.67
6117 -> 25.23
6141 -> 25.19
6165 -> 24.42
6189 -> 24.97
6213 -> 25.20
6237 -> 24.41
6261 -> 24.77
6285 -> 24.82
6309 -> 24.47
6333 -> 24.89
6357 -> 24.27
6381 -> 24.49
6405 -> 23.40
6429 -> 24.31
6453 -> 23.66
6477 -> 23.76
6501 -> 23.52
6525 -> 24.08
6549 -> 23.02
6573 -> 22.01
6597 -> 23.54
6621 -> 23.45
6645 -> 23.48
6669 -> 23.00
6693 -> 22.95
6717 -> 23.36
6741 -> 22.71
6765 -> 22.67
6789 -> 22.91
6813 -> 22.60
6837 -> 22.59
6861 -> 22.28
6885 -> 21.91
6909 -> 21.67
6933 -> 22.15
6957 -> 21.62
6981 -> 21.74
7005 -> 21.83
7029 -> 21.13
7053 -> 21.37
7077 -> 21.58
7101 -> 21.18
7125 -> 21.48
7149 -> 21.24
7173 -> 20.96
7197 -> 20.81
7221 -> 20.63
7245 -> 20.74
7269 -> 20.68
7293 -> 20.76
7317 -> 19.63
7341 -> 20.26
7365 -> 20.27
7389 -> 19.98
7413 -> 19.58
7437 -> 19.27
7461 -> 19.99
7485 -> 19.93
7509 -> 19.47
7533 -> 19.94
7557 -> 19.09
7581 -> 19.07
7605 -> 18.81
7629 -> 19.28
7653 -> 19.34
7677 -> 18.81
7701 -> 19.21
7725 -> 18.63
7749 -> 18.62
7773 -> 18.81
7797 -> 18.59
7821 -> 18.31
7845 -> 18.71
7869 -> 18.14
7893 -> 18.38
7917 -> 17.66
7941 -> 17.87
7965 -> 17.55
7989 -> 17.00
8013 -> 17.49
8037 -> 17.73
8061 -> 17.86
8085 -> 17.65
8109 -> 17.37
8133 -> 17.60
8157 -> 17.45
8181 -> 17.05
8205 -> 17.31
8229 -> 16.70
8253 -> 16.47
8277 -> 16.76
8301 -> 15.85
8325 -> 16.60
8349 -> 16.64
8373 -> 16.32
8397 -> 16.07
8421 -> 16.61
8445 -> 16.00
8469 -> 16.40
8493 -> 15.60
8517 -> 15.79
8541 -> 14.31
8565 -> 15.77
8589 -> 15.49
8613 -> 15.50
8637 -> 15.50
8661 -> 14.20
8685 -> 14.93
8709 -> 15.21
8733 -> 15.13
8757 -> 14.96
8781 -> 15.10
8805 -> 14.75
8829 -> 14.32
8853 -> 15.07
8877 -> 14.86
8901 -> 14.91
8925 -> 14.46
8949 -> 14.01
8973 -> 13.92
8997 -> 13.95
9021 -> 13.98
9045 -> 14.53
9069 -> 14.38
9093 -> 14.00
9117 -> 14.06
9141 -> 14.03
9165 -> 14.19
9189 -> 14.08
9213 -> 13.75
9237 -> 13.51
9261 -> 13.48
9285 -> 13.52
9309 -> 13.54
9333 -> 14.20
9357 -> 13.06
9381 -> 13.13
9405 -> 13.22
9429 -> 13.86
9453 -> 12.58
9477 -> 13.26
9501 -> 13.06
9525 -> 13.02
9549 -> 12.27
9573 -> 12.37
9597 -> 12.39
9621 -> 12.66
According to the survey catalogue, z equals 0.00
